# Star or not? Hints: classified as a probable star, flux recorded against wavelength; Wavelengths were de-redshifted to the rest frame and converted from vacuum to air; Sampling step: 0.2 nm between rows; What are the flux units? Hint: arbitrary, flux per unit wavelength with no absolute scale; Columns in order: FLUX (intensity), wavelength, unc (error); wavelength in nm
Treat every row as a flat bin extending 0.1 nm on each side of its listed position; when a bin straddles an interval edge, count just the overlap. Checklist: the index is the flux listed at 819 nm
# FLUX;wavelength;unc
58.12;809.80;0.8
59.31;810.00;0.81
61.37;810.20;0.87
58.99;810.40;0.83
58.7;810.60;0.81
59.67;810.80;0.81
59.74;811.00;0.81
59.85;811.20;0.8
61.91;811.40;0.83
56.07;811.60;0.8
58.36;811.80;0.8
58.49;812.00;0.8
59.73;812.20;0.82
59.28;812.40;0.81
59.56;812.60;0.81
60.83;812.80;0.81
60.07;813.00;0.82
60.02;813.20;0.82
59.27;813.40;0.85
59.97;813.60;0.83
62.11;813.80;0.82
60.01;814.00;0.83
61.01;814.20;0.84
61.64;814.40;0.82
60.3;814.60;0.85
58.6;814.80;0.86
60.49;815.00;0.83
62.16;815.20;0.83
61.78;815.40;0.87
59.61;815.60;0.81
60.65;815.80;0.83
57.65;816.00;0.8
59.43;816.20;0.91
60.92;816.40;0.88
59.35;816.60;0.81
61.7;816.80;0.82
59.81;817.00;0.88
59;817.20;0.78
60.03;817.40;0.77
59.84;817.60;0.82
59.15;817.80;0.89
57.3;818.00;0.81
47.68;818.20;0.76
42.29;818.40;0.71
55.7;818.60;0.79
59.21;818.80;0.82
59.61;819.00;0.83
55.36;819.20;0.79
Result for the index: 59.61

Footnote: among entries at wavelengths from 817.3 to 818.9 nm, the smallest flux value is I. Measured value 42.29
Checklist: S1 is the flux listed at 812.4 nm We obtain 59.28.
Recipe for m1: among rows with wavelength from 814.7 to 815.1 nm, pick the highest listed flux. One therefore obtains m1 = 60.49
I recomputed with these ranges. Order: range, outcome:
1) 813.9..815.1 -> 58.6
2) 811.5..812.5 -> 56.07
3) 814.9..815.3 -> 60.49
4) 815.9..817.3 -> 57.65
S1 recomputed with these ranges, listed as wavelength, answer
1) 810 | 59.31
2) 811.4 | 61.91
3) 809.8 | 58.12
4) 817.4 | 60.03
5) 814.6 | 60.3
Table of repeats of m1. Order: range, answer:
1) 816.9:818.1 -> 60.03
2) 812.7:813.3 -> 60.83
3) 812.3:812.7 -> 59.56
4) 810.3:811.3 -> 59.85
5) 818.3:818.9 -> 59.21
